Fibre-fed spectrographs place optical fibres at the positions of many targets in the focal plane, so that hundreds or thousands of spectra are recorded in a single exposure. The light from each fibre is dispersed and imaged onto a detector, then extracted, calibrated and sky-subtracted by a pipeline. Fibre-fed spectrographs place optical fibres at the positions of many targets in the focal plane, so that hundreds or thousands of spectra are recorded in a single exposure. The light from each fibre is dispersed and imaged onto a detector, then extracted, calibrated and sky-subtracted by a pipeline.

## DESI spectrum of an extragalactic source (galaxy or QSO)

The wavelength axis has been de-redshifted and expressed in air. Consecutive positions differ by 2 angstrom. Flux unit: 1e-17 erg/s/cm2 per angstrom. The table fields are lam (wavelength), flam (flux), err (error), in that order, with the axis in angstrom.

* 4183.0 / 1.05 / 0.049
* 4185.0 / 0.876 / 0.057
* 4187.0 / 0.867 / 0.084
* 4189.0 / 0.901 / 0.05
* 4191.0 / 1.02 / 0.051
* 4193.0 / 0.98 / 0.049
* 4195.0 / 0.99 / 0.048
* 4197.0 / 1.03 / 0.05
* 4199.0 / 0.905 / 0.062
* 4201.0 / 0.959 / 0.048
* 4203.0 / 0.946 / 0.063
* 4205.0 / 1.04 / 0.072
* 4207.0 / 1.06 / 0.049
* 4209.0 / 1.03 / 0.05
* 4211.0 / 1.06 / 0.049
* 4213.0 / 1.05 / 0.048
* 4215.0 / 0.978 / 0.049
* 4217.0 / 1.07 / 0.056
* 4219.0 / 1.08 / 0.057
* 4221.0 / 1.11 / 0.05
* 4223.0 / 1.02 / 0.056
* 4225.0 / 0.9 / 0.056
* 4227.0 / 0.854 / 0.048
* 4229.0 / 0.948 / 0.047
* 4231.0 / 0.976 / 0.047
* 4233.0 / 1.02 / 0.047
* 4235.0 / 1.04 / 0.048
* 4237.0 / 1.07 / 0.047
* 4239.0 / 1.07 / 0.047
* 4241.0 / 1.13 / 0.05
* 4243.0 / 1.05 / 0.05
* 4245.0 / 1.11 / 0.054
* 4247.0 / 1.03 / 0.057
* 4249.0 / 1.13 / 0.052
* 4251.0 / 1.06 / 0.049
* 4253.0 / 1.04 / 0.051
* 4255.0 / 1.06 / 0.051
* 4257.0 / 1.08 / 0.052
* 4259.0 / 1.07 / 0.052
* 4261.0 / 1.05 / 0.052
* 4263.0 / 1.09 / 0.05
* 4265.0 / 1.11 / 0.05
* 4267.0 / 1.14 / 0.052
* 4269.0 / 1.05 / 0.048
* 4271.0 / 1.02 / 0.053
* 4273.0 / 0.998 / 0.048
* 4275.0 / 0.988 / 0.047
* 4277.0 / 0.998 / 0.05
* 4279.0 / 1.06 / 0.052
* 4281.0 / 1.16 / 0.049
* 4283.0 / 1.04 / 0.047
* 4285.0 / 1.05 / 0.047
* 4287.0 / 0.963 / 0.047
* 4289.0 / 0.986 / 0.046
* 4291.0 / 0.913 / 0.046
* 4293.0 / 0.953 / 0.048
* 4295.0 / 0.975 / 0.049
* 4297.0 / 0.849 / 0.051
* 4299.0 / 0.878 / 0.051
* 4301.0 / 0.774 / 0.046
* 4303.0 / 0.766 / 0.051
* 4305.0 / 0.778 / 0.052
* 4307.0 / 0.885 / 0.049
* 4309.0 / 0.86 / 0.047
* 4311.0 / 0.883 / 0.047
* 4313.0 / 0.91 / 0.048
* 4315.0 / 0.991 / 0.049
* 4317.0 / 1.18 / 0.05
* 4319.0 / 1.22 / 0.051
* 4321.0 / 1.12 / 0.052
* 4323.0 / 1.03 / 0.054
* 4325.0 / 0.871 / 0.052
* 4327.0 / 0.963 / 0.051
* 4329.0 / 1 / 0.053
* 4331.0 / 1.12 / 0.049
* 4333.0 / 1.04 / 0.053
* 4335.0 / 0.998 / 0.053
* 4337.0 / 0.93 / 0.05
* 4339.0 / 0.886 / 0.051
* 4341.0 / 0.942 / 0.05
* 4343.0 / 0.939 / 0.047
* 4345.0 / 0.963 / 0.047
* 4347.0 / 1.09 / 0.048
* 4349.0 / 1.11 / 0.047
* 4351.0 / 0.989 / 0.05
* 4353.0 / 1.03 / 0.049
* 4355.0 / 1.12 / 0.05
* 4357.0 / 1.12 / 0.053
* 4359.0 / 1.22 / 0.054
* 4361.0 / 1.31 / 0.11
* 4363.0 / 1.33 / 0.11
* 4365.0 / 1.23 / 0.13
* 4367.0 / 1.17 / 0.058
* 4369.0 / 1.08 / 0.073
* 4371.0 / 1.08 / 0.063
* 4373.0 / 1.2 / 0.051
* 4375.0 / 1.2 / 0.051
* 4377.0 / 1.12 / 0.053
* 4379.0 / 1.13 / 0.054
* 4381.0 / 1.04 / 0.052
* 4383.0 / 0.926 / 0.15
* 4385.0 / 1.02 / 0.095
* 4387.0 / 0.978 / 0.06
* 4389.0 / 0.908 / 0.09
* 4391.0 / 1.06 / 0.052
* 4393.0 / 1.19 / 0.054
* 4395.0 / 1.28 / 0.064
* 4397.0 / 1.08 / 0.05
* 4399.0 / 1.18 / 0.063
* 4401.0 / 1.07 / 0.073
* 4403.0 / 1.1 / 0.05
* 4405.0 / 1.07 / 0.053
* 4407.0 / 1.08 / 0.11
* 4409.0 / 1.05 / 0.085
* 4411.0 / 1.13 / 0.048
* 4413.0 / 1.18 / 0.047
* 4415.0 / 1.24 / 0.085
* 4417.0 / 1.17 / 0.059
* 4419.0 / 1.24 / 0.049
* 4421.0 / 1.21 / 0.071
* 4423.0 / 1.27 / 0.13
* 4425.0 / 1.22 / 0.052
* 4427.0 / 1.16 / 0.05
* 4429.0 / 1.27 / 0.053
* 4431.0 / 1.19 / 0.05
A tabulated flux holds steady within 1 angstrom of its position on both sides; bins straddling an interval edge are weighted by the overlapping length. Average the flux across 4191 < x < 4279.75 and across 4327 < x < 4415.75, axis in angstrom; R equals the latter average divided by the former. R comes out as 1.05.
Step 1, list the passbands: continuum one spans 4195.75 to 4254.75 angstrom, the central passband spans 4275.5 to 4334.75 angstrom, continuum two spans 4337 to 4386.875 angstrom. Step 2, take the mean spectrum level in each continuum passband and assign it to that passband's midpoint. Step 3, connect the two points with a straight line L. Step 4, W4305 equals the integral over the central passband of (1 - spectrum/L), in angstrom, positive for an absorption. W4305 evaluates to 5.0 angstrom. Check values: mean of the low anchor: 1.03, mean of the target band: 0.973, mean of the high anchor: 1.09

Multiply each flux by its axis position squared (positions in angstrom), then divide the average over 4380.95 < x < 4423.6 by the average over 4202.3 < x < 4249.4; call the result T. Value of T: 1.2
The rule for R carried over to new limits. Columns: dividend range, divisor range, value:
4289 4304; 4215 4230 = 0.88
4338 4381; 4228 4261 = 1.05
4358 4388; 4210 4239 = 1.12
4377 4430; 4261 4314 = 1.16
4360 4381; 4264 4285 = 1.12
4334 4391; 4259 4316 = 1.11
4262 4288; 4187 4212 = 1.06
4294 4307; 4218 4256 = 0.81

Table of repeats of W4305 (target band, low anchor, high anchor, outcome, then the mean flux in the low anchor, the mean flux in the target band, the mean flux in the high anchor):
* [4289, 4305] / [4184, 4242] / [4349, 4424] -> 2.8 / 0.999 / 0.874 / 1.13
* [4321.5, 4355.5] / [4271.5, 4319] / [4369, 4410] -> 0.5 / 0.956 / 1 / 1.09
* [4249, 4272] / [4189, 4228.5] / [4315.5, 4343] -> -1.5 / 1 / 1.07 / 1.02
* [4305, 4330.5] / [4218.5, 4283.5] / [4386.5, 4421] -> 2.2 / 1.05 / 0.987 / 1.12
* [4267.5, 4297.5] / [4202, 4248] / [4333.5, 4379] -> 1.5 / 1.03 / 1.01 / 1.09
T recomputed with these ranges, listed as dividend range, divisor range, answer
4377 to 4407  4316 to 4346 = 1.09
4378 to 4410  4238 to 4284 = 1.07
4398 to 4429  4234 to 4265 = 1.17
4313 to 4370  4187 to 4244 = 1.12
